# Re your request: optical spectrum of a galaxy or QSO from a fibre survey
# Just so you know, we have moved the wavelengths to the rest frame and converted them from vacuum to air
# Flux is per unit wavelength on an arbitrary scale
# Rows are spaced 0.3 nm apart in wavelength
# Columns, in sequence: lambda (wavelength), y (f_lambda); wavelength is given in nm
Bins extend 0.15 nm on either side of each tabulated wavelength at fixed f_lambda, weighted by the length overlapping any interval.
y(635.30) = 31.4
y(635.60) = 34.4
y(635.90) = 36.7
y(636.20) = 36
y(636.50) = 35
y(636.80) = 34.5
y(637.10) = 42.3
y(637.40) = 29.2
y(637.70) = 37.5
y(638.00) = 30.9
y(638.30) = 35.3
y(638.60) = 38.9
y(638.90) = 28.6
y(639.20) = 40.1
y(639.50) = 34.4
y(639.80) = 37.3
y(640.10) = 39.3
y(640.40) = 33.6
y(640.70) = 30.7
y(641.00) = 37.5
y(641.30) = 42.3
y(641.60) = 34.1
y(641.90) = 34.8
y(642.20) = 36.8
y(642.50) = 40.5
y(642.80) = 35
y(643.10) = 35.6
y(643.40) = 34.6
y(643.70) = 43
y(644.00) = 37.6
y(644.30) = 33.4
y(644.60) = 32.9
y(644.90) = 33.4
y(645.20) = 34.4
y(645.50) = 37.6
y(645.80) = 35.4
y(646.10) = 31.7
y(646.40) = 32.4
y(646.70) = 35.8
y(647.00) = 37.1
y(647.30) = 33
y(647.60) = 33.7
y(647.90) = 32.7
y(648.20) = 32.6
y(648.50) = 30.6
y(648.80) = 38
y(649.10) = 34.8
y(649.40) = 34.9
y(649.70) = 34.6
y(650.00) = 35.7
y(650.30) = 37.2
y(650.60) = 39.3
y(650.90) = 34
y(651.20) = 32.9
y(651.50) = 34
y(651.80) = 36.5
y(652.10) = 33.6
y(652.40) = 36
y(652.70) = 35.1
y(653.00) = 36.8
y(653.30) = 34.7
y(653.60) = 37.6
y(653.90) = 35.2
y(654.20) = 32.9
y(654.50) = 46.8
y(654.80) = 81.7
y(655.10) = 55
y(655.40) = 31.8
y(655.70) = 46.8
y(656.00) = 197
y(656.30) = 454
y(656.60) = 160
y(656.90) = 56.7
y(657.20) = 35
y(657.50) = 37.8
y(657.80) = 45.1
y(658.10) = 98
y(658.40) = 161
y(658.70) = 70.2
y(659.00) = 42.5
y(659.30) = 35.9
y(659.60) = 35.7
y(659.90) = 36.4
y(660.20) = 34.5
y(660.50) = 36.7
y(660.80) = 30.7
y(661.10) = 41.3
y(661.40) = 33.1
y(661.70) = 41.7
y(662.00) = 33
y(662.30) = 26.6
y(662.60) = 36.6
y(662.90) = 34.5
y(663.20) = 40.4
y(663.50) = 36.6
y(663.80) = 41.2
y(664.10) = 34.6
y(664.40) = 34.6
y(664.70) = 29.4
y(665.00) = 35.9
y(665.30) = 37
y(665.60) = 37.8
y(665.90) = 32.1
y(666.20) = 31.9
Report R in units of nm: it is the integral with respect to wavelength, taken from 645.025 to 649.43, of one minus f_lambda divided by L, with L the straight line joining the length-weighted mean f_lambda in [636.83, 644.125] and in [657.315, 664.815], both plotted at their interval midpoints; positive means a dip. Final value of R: 0.545 nm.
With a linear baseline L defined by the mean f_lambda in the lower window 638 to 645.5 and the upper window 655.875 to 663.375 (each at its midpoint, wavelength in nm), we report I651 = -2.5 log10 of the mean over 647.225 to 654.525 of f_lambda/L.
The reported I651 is 0.49 mag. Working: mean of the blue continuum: 35.9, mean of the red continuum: 73.6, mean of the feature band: 35.2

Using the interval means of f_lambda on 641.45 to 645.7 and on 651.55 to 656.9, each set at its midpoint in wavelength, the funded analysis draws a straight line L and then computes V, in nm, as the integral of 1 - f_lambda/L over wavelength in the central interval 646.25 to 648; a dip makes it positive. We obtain 0.57 nm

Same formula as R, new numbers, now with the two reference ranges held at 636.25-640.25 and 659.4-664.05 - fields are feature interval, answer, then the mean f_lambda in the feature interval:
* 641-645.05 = -0.091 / 36.5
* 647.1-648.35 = 0.090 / 33.2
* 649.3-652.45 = 0.041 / 35.3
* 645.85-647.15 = 0.051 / 34.3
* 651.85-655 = -0.466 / 41.1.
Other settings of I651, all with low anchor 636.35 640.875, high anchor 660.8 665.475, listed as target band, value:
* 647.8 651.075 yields 0.01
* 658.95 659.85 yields -0.05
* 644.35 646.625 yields 0.04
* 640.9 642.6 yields -0.07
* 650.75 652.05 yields 0.03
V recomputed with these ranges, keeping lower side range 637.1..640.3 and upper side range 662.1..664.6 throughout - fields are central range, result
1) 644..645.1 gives 0.05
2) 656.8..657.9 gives -0.23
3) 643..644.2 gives -0.07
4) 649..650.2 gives 0.01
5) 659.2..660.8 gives 0.00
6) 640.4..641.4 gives -0.02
